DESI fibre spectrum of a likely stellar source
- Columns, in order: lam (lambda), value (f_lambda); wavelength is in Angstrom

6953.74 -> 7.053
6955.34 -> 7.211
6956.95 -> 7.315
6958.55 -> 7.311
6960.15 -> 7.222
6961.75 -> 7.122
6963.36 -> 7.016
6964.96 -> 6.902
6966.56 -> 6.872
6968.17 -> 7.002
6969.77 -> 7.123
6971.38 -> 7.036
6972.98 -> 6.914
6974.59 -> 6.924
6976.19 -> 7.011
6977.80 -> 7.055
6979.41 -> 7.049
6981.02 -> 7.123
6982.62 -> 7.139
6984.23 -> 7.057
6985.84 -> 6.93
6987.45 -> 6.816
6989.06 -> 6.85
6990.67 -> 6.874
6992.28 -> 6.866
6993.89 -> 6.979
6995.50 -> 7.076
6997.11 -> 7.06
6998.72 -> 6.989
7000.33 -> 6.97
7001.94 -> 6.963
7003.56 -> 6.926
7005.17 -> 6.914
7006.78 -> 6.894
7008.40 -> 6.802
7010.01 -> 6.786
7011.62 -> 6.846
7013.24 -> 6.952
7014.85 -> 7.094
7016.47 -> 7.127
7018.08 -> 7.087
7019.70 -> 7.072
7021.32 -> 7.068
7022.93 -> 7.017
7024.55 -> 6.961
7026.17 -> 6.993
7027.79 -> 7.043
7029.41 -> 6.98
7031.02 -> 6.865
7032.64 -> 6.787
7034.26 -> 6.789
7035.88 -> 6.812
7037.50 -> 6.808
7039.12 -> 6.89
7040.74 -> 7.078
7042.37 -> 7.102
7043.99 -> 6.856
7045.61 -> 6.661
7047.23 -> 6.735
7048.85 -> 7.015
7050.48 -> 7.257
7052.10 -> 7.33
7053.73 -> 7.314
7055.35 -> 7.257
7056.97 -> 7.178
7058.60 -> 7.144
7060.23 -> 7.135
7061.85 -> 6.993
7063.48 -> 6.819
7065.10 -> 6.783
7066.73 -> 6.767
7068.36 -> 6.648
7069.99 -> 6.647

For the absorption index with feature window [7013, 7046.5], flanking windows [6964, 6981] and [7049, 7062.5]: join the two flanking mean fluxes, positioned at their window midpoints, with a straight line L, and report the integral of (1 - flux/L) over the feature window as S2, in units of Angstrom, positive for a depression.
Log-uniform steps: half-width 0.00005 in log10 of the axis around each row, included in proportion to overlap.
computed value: 0.8 Angstrom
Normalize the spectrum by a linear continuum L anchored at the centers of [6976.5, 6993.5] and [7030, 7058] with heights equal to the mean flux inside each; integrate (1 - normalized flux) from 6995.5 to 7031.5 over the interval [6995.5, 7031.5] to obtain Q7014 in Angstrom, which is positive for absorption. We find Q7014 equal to 0.0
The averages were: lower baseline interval 6.97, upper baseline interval 6.99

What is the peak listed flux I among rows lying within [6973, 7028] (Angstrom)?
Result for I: 7.139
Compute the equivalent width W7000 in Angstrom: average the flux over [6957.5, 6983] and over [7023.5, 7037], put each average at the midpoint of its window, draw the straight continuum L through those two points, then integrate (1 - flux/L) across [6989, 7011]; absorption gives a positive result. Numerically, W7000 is 0.2 Angstrom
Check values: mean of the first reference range 7.05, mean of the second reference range 6.9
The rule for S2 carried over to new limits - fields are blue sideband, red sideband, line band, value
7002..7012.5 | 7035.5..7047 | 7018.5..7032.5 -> -0.24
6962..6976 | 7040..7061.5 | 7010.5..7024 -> 0.03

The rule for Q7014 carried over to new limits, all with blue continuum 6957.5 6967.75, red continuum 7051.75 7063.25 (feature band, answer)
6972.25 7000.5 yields 0.5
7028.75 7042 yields 0.5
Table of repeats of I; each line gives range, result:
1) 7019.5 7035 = 7.072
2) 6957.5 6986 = 7.311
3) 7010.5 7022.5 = 7.127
